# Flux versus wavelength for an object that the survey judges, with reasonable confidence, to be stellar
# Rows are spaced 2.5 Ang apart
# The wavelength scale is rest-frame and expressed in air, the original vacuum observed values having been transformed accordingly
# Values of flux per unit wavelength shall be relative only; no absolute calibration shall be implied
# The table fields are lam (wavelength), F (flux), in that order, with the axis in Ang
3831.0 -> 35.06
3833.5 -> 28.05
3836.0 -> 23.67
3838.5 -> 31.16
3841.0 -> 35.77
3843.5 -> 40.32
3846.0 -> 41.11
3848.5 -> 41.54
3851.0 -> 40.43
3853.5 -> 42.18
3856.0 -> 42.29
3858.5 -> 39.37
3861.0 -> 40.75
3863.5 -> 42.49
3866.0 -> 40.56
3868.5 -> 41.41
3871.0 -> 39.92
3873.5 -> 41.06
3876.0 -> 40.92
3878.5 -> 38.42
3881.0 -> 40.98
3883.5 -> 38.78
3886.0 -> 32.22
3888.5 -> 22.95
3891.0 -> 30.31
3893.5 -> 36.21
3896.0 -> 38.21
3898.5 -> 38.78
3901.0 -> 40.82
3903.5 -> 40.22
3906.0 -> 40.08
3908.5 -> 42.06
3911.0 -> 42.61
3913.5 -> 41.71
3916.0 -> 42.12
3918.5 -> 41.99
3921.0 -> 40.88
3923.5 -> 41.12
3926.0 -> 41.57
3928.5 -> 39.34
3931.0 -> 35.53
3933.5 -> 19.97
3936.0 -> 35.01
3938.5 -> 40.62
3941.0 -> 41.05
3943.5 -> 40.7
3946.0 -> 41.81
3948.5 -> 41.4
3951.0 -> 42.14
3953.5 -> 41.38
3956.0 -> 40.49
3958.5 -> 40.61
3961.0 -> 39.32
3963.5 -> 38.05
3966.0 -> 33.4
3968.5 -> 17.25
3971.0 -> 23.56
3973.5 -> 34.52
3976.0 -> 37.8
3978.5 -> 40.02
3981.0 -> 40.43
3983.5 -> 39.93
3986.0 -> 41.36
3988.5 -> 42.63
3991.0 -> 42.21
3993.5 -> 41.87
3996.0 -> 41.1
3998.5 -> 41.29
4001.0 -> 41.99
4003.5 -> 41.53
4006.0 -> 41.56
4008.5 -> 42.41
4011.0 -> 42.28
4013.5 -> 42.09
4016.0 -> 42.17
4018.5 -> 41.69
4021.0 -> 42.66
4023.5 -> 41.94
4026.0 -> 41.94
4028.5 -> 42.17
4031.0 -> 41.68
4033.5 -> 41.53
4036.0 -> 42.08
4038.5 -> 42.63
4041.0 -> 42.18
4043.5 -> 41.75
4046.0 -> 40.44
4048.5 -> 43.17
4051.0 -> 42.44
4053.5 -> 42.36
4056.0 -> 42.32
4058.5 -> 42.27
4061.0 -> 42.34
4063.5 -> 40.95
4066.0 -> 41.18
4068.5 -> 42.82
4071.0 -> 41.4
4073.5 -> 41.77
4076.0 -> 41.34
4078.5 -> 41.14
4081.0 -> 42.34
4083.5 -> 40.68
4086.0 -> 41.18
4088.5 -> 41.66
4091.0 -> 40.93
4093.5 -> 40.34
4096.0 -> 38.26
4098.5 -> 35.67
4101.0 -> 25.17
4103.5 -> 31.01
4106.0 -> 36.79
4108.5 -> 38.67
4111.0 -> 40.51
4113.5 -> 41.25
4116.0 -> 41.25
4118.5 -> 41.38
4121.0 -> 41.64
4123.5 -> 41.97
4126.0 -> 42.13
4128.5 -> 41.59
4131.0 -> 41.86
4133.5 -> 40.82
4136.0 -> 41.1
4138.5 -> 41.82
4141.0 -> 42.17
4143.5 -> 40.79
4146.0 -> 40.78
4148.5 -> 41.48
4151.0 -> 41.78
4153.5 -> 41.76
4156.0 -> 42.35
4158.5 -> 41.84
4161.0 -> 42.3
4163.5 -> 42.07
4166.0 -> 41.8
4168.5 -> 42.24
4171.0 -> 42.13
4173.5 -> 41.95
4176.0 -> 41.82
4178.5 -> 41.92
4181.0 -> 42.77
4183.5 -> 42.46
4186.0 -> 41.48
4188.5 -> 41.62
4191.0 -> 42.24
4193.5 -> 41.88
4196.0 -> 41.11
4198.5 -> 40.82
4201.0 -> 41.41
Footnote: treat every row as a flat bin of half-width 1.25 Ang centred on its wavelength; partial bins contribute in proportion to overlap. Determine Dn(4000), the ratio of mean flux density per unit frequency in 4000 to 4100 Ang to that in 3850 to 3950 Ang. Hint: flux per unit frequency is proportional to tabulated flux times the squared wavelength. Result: 1.1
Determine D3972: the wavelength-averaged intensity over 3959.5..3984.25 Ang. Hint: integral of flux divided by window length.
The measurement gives 34.4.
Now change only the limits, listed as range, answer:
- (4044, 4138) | 40.4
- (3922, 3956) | 38.7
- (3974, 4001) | 40.7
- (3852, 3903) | 38.5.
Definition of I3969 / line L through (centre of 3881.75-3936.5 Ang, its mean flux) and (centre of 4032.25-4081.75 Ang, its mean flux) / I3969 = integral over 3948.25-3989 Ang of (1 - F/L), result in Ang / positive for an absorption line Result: 2.2 Ang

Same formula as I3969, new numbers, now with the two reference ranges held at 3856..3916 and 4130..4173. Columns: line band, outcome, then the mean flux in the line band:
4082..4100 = 0.62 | 39.6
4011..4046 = -1.38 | 42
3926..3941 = 1.56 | 35.3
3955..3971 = 2.34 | 33.9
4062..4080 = -0.30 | 41.5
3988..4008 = -0.84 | 41.8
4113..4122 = -0.01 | 41.4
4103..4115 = 0.91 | 38.1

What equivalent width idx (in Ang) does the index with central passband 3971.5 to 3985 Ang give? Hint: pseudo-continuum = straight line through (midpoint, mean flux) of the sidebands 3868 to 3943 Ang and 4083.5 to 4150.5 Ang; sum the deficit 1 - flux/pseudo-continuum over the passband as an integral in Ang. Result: 0.3 Ang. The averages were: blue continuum 38.2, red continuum 39.7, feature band 37.8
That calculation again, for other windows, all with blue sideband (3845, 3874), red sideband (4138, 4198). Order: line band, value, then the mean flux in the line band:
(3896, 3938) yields 2.3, 39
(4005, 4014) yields -0.1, 42.1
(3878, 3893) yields 2.7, 33.8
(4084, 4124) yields 3.0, 38.6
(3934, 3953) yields 0.8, 39.6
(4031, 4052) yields -0.2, 42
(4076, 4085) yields 0.1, 41.4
